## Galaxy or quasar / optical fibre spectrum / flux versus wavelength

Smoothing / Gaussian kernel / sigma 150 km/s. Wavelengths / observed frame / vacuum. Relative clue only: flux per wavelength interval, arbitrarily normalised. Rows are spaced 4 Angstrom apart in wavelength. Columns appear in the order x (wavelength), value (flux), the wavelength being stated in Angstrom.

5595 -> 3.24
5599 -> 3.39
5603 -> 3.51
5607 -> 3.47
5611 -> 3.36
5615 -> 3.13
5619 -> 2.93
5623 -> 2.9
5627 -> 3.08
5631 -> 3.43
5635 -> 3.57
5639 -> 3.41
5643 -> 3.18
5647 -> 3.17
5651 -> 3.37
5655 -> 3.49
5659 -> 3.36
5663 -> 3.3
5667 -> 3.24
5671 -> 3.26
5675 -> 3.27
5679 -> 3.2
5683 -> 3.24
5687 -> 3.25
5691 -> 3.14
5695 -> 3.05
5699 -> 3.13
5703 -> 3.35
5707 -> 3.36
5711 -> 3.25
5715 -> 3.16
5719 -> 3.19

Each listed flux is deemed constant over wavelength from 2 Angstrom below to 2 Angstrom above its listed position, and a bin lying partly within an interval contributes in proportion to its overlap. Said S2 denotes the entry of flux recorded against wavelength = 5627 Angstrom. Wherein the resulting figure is 3.08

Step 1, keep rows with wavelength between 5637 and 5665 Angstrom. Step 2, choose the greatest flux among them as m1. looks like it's 3.49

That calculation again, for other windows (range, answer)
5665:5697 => 3.27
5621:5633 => 3.43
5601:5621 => 3.51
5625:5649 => 3.57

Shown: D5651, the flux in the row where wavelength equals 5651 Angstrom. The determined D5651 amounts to 3.37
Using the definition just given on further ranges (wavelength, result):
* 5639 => 3.41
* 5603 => 3.51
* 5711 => 3.25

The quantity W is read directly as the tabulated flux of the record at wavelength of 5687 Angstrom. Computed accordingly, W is 3.25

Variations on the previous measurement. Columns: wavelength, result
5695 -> 3.05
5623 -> 2.9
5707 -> 3.36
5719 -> 3.19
